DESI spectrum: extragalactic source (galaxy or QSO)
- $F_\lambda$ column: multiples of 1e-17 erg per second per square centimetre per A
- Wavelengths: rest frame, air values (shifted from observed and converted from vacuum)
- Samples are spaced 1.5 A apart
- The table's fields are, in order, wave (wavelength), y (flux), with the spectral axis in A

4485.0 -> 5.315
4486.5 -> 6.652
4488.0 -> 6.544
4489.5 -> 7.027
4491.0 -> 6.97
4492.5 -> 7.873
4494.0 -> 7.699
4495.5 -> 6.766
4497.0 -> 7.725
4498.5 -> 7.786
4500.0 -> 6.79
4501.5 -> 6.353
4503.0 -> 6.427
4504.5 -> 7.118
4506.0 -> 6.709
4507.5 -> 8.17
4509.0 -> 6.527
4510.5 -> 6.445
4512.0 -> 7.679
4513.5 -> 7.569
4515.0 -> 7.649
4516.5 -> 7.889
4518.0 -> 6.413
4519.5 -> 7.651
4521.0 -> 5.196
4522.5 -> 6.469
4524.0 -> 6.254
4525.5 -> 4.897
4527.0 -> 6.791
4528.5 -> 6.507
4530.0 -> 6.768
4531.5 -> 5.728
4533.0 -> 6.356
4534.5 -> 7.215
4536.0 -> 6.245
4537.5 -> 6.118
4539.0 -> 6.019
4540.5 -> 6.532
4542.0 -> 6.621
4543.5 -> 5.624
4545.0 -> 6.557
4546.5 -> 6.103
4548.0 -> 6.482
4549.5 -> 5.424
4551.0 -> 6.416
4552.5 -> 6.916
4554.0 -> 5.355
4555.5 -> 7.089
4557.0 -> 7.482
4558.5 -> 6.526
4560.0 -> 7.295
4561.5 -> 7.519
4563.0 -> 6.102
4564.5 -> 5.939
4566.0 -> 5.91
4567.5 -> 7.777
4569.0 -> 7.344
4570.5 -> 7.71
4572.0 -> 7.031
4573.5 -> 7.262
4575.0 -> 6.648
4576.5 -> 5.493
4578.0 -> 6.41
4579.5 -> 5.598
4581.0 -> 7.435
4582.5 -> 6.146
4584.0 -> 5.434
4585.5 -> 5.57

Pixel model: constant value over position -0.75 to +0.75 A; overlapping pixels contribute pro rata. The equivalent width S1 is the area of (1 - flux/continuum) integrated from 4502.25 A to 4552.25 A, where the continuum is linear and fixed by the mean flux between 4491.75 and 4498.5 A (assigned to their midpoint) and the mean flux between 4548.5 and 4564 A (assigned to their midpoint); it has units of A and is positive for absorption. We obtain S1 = 3.4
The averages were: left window 7.55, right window 6.6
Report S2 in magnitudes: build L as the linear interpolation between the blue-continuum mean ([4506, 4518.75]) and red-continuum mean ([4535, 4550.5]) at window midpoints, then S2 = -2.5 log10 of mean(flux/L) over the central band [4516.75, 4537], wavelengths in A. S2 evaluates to 0.06 mag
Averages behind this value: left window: 7.26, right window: 6.19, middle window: 6.38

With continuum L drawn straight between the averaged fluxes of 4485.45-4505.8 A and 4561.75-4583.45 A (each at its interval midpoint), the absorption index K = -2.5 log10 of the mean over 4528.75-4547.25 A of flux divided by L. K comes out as 0.080 mag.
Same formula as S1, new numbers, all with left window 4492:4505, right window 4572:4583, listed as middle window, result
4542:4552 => 0.9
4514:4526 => 0.6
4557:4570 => -0.5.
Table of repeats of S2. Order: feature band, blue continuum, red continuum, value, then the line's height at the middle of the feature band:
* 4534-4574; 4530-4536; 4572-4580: -0.03 mag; 6.41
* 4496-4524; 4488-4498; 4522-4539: -0.03 mag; 6.84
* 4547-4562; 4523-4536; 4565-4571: 0.03 mag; 6.83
